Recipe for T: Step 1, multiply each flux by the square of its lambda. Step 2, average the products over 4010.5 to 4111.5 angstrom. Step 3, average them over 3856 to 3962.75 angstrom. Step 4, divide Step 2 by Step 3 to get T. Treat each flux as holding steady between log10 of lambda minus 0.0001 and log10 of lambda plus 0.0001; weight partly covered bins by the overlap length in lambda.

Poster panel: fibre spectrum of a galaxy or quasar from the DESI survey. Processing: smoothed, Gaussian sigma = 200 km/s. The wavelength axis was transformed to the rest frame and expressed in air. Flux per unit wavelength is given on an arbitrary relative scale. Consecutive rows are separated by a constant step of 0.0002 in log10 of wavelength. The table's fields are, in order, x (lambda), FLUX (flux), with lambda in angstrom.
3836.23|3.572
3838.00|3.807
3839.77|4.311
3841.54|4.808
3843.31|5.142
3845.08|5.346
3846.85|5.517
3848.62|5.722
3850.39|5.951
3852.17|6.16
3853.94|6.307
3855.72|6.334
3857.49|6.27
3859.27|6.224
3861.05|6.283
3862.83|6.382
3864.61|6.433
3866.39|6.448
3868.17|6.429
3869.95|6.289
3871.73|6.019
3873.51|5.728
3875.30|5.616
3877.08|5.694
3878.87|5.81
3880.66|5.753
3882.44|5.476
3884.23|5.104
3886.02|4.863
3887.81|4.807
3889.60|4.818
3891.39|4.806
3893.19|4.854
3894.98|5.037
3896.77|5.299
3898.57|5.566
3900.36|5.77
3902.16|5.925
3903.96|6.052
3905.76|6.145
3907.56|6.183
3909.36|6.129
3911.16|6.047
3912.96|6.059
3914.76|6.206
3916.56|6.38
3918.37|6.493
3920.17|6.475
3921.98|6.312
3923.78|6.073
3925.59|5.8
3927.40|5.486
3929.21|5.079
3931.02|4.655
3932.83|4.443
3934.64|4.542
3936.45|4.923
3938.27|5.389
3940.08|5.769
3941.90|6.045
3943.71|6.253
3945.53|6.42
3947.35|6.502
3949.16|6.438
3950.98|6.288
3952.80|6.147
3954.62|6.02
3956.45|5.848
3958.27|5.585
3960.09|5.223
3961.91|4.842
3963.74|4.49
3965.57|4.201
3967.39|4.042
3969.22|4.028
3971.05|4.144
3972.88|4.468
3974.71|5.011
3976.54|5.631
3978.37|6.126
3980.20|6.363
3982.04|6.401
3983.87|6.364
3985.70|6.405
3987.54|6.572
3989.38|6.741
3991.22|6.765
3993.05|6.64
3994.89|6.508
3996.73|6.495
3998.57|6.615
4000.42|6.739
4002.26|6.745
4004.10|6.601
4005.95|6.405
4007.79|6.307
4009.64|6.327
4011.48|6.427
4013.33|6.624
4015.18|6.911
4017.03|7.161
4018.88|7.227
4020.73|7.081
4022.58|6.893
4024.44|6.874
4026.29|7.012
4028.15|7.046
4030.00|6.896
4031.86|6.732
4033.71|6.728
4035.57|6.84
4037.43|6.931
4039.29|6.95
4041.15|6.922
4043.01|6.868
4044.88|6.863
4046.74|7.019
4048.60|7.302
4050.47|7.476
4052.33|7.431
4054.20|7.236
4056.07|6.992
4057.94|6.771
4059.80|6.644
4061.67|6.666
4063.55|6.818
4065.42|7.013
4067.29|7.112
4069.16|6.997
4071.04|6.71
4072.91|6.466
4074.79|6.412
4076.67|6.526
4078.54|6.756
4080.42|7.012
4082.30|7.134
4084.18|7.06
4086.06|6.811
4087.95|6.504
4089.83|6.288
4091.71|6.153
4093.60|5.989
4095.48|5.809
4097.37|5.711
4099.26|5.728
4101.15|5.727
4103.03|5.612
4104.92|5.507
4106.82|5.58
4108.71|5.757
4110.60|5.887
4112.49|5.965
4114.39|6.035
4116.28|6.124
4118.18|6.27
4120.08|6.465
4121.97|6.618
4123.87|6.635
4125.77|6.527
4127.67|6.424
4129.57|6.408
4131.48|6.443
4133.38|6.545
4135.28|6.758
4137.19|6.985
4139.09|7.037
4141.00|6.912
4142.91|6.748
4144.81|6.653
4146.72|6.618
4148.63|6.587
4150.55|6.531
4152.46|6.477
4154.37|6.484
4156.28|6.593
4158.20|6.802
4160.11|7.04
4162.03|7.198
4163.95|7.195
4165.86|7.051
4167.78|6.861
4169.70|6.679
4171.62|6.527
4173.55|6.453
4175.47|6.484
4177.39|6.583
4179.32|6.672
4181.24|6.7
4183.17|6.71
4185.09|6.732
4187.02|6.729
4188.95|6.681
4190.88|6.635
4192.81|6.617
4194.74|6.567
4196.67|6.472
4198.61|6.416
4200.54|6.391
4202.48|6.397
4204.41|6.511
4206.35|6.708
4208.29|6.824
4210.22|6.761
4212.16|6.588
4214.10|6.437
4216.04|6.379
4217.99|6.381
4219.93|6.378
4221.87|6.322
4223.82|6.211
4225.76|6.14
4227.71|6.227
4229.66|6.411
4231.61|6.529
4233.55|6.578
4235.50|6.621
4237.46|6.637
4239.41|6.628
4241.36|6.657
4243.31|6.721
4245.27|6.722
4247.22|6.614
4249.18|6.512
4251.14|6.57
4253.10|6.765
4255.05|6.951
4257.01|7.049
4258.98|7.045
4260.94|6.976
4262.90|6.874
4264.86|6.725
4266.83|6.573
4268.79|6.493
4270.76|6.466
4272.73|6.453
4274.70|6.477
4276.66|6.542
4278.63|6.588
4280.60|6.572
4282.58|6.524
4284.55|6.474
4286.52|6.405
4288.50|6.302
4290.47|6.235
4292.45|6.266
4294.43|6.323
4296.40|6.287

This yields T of 1.2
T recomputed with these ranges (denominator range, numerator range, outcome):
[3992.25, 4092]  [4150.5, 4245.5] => 1.04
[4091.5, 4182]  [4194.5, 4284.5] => 1.07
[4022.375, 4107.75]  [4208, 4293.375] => 1.08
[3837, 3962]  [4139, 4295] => 1.35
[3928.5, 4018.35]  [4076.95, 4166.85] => 1.18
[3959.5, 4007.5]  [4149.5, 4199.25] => 1.26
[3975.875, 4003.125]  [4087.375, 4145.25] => 1.03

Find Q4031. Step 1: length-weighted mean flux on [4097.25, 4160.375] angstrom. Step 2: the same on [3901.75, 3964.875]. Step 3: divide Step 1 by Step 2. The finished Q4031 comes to 1.1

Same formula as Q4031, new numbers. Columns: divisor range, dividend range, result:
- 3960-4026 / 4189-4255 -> 1.07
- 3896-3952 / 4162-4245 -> 1.13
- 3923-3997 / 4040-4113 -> 1.16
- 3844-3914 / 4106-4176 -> 1.13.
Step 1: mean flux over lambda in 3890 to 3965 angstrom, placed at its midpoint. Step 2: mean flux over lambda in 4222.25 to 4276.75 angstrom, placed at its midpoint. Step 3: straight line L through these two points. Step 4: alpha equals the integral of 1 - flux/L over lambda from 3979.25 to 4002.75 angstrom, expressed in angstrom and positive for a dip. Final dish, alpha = -2.75 angstrom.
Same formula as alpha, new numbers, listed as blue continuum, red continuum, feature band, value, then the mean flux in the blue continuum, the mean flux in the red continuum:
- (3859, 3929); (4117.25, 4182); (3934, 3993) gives 3.96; 5.82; 6.68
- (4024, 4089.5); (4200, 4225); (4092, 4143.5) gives 3.86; 6.9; 6.48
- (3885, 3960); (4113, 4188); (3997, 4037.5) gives -4.50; 5.7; 6.64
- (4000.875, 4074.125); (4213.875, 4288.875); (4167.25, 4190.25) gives 0.08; 6.87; 6.57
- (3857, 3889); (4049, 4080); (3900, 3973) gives 6.87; 5.85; 6.89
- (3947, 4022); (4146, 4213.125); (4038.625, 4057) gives -2.55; 6.04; 6.66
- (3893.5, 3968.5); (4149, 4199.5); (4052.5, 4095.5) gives -3.16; 5.66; 6.69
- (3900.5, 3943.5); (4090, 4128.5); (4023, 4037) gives -2.26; 5.77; 6.03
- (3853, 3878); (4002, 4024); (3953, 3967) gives 2.89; 6.18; 6.73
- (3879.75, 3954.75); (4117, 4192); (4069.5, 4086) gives -1.08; 5.68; 6.68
